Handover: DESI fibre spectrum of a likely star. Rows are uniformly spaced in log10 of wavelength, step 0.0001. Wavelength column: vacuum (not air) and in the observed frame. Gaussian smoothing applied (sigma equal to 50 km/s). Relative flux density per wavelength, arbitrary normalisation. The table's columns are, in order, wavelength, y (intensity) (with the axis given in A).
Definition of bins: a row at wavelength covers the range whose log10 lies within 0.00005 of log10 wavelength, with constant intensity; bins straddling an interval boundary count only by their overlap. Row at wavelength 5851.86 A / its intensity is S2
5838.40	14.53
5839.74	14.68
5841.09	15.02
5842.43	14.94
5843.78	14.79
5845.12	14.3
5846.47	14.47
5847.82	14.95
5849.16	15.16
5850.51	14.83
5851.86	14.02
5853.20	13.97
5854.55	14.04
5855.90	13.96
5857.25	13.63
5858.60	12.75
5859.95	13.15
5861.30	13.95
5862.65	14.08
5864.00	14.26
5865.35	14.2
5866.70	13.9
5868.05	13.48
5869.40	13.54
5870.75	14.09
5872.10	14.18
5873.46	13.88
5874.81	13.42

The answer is 14.02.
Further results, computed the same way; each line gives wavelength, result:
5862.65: 14.08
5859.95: 13.15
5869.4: 13.54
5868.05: 13.48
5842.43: 14.94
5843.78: 14.79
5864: 14.26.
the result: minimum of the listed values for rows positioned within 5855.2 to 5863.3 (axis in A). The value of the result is 12.75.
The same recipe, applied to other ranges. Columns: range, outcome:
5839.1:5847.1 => 14.3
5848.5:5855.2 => 13.97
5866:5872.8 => 13.48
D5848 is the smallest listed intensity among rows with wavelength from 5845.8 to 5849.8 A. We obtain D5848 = 14.47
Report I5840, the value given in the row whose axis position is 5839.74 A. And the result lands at 14.68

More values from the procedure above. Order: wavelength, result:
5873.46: 13.88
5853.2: 13.97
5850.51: 14.83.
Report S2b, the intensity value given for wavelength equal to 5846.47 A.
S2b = 14.47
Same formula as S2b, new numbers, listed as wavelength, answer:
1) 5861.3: 13.95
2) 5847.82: 14.95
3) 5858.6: 12.75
